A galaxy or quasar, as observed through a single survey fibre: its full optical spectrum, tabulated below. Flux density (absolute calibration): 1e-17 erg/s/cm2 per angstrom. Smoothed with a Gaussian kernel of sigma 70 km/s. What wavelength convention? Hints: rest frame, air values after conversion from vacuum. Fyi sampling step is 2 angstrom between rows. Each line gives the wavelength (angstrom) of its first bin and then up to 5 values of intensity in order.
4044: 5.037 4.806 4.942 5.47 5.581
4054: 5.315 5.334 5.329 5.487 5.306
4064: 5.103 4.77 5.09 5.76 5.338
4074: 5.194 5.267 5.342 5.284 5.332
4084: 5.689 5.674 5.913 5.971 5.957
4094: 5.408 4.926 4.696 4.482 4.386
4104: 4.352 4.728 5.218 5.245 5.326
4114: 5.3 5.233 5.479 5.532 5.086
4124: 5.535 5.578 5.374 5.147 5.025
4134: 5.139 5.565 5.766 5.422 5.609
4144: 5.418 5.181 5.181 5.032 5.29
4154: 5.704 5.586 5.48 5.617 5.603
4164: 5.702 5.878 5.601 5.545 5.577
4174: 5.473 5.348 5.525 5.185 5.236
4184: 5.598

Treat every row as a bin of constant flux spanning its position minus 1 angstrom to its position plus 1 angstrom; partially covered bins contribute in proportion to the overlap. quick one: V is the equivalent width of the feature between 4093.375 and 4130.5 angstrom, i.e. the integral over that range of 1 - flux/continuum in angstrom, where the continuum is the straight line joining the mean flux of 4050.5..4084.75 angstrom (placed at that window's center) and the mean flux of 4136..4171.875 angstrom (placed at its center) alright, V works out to 2.2 angstrom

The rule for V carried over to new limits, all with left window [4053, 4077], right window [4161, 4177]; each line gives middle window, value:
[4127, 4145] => 0.35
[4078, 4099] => -0.52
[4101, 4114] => 1.19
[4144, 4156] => 0.47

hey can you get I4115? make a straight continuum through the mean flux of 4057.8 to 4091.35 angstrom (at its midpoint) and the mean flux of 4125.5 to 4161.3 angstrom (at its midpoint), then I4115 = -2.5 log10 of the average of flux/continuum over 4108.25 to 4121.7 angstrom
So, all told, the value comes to 0.01 mag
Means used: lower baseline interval 5.41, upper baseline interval 5.39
